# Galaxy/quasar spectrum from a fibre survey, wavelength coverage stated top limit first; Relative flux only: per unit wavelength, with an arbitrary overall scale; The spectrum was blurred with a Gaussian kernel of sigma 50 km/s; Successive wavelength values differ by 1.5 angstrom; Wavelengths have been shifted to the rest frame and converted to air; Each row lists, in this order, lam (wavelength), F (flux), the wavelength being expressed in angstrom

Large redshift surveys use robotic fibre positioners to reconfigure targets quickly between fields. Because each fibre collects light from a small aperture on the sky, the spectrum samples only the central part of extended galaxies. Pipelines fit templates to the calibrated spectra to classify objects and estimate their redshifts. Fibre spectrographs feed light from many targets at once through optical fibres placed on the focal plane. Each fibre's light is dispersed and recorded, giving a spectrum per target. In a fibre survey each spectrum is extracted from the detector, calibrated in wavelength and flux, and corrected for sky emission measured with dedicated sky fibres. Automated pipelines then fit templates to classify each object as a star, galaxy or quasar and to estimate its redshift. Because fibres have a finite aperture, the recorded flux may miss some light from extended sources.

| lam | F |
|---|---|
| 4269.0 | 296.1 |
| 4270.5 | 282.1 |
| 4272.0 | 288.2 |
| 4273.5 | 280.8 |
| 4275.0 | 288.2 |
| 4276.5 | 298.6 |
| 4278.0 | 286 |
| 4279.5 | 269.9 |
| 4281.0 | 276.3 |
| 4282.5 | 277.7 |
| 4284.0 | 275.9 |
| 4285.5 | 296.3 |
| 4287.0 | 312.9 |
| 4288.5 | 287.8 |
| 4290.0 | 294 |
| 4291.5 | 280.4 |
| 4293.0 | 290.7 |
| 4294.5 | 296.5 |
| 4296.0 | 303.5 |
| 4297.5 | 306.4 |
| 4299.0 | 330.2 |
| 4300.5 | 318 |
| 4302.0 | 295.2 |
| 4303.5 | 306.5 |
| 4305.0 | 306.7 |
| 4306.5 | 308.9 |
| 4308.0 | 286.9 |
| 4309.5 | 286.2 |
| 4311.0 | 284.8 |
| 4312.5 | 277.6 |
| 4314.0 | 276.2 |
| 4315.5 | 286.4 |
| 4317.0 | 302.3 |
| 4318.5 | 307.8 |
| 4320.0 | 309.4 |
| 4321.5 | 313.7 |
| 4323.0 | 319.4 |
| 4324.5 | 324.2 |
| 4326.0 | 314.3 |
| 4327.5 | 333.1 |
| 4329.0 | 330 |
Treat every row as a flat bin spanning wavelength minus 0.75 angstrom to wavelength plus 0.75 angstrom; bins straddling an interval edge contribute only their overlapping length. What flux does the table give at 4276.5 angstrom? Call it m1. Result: 298.6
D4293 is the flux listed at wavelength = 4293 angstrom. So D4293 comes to 290.7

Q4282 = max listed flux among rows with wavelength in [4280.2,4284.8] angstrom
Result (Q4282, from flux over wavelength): 277.7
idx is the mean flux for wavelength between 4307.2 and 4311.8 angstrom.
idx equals 286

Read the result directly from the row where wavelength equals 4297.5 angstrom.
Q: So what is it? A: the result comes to 306.4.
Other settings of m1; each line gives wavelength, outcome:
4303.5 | 306.5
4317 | 302.3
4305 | 306.7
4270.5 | 282.1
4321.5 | 313.7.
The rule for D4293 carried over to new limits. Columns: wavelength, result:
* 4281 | 276.3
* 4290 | 294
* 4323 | 319.4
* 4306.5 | 308.9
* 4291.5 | 280.4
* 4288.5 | 287.8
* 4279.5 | 269.9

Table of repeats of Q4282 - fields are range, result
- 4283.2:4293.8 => 312.9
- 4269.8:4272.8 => 288.2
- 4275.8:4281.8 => 298.6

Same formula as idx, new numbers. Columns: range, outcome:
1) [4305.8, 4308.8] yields 298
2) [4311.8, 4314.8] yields 277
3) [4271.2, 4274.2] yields 285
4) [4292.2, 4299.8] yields 305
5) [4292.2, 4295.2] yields 293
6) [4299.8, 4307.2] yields 307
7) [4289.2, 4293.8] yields 288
